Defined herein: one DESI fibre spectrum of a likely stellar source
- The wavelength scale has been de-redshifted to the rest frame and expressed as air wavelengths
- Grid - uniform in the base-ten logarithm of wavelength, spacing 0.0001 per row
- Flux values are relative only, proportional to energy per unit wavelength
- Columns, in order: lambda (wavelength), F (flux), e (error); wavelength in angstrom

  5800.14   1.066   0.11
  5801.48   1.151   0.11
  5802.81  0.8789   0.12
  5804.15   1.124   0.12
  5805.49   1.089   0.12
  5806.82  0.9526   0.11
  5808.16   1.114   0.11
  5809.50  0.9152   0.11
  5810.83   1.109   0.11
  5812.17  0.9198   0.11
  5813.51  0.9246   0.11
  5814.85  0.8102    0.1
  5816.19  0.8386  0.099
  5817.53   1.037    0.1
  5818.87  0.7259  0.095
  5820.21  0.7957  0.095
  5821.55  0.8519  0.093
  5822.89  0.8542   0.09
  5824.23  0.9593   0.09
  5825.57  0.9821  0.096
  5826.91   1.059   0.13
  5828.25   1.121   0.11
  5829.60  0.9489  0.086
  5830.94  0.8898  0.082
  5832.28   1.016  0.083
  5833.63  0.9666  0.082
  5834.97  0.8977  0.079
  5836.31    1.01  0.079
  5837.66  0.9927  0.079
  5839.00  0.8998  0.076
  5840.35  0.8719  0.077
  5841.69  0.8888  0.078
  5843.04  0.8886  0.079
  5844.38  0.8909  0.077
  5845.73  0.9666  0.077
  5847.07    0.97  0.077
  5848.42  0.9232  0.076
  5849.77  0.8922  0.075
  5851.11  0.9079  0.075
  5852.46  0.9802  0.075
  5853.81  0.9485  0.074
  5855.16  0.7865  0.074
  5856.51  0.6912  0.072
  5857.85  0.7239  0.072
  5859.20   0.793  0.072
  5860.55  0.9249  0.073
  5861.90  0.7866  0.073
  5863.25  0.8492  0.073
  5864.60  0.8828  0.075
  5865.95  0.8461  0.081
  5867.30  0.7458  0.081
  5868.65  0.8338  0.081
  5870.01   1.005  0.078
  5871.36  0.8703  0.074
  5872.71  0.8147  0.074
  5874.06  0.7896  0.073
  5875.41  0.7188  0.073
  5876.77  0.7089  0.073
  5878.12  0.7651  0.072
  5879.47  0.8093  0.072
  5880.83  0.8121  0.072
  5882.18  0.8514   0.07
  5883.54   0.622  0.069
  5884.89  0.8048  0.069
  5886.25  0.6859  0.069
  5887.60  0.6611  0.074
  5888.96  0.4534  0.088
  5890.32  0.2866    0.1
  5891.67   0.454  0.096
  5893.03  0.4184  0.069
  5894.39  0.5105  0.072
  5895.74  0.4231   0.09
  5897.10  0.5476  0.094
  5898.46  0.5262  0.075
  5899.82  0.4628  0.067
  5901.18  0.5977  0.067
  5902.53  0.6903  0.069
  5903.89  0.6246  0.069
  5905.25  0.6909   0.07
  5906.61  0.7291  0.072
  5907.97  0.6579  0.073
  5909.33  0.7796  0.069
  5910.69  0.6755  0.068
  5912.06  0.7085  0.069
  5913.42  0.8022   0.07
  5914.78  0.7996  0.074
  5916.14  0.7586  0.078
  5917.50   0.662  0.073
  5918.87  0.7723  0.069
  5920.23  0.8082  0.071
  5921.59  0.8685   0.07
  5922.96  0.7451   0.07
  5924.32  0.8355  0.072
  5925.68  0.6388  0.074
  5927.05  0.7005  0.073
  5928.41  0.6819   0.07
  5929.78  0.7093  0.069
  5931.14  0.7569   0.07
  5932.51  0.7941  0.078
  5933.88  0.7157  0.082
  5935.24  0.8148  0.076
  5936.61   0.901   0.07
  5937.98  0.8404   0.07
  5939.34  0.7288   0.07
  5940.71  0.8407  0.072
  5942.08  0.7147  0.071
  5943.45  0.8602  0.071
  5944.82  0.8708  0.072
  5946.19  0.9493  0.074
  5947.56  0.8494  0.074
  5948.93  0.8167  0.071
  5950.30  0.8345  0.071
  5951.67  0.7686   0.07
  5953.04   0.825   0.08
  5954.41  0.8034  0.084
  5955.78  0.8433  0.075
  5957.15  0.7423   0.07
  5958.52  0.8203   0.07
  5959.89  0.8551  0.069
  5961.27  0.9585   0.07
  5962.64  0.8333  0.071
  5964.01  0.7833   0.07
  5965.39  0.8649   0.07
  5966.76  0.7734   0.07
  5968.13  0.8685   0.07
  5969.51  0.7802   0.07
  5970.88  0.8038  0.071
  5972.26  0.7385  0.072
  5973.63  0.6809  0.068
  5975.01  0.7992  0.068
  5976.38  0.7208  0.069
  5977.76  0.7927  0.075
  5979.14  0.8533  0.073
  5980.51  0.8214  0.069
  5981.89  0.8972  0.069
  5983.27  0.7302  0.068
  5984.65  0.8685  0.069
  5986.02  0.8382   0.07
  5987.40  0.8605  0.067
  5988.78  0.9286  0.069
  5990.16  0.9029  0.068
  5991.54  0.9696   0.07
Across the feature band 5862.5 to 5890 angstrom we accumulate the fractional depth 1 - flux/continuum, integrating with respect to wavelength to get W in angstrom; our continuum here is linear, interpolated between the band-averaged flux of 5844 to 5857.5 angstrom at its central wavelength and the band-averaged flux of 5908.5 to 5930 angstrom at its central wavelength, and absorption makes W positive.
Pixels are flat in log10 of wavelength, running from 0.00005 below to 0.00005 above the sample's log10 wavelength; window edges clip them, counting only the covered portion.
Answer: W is 2.3 angstrom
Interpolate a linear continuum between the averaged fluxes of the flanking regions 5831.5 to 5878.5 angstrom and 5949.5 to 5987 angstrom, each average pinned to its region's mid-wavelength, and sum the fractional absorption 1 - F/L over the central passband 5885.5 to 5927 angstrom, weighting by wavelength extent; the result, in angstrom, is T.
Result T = 9.8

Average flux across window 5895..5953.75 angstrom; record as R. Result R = 0.739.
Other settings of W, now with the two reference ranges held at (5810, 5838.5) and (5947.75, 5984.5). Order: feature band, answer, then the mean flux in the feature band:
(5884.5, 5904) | 7.53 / 0.537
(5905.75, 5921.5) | 2.05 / 0.745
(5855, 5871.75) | 1.41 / 0.827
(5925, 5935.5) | 1.48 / 0.723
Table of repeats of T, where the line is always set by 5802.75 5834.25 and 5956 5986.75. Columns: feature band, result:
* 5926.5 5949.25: 1.21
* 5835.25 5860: 0.99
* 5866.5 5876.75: 0.98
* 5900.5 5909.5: 2.03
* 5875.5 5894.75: 5.53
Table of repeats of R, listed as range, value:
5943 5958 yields 0.833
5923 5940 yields 0.76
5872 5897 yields 0.642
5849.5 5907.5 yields 0.718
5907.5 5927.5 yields 0.749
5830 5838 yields 0.96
